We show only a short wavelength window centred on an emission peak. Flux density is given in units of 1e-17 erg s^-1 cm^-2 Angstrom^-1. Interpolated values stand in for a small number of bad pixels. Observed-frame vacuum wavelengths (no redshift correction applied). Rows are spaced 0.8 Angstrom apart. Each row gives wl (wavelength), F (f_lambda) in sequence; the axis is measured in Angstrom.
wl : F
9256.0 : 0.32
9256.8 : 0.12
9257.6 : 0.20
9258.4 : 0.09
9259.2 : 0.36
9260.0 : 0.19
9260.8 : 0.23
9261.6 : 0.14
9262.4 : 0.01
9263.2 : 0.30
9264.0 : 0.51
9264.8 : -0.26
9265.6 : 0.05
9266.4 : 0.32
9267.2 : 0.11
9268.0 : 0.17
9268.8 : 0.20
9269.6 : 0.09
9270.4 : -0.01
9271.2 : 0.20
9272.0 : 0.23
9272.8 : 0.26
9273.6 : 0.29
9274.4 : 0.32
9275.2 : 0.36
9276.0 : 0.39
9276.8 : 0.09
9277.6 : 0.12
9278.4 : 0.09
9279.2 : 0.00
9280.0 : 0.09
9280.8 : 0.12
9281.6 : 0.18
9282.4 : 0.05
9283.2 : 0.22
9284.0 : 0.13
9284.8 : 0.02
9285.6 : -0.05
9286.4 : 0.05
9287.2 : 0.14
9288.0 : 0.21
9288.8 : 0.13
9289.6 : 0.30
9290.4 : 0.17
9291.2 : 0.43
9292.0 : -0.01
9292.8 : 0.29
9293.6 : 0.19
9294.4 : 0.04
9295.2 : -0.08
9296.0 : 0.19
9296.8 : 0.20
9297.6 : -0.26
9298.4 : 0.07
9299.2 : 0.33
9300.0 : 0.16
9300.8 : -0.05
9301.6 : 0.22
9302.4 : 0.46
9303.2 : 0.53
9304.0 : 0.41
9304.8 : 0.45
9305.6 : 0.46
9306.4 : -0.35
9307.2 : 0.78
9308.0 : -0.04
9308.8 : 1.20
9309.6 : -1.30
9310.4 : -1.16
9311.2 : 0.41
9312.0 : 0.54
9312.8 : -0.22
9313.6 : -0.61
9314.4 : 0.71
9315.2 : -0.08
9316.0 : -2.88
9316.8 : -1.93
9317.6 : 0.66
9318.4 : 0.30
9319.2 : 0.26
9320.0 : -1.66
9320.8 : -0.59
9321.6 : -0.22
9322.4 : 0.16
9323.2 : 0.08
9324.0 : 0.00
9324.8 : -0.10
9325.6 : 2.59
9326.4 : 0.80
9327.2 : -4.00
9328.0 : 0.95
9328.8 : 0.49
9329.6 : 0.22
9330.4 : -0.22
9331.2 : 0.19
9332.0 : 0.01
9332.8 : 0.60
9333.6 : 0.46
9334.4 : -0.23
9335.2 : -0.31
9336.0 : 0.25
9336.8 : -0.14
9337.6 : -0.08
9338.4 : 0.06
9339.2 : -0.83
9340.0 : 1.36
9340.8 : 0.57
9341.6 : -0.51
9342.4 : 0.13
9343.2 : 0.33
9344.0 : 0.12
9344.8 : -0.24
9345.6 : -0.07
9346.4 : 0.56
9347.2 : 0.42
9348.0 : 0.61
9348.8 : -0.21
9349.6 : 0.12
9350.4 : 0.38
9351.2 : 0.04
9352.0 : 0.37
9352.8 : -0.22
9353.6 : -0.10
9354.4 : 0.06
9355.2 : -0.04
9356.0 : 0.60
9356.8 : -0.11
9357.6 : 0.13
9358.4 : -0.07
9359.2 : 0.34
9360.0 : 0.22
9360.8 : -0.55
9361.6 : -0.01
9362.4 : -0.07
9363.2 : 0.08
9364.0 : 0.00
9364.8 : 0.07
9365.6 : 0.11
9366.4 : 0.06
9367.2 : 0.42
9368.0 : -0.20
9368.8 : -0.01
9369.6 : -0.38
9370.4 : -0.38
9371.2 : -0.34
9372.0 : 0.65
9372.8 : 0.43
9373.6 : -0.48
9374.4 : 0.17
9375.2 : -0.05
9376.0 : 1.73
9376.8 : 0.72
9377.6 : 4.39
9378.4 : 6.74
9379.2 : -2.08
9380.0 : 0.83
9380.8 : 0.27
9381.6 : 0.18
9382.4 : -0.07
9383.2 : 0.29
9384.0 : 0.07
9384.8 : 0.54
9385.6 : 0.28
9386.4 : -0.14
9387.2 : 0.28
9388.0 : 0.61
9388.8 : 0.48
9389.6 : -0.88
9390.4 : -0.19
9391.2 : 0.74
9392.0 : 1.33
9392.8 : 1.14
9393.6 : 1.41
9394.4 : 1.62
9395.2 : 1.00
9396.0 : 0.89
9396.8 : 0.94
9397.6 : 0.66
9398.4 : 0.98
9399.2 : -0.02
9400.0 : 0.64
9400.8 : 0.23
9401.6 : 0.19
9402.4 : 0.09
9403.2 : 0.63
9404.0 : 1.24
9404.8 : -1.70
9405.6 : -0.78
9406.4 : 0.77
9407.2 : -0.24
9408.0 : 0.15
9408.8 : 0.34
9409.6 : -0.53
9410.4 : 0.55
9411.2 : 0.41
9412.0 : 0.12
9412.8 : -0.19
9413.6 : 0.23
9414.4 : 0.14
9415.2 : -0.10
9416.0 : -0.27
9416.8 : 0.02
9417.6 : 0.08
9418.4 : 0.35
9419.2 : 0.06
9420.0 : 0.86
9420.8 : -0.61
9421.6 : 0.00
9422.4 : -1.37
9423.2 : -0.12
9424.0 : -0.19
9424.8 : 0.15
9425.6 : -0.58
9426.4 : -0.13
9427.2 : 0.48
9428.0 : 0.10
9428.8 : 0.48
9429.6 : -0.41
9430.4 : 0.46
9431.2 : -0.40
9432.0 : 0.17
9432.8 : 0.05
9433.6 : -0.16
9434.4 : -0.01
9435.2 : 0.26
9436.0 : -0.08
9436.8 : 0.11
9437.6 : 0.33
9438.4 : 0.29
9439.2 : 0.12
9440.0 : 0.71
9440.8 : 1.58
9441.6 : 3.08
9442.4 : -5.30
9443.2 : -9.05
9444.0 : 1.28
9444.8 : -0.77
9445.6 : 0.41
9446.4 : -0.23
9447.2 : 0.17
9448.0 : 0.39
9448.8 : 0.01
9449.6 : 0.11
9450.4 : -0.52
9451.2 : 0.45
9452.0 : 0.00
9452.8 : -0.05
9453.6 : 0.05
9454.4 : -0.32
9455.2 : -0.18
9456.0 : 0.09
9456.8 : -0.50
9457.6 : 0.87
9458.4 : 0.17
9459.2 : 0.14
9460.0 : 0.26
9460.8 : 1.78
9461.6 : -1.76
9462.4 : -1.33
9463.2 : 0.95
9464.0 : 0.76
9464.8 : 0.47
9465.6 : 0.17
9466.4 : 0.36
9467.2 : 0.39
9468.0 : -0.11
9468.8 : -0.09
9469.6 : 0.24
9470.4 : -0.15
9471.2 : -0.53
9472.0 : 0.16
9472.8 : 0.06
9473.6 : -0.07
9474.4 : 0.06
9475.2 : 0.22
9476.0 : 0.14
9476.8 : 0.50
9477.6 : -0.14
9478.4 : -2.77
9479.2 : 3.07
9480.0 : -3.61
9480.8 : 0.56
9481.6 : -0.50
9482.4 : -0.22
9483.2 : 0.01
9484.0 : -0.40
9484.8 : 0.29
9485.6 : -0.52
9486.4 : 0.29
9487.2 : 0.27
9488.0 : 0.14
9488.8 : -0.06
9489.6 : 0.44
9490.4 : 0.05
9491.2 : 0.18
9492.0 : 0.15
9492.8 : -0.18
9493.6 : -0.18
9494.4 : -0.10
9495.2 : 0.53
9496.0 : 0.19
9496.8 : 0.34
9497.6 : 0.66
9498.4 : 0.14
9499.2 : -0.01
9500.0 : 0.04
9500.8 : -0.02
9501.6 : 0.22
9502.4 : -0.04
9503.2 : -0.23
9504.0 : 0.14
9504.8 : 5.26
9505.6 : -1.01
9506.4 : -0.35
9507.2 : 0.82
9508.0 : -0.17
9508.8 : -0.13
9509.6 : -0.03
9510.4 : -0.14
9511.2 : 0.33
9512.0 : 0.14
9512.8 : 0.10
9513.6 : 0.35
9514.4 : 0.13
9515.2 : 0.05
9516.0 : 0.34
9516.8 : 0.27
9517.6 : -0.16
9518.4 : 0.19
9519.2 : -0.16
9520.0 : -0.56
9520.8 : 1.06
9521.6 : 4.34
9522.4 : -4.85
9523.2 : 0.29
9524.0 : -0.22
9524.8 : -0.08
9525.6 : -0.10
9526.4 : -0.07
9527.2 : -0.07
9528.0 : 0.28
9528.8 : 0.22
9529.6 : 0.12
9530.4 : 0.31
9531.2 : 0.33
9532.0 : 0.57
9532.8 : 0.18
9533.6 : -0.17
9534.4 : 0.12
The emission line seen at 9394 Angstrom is [O III]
